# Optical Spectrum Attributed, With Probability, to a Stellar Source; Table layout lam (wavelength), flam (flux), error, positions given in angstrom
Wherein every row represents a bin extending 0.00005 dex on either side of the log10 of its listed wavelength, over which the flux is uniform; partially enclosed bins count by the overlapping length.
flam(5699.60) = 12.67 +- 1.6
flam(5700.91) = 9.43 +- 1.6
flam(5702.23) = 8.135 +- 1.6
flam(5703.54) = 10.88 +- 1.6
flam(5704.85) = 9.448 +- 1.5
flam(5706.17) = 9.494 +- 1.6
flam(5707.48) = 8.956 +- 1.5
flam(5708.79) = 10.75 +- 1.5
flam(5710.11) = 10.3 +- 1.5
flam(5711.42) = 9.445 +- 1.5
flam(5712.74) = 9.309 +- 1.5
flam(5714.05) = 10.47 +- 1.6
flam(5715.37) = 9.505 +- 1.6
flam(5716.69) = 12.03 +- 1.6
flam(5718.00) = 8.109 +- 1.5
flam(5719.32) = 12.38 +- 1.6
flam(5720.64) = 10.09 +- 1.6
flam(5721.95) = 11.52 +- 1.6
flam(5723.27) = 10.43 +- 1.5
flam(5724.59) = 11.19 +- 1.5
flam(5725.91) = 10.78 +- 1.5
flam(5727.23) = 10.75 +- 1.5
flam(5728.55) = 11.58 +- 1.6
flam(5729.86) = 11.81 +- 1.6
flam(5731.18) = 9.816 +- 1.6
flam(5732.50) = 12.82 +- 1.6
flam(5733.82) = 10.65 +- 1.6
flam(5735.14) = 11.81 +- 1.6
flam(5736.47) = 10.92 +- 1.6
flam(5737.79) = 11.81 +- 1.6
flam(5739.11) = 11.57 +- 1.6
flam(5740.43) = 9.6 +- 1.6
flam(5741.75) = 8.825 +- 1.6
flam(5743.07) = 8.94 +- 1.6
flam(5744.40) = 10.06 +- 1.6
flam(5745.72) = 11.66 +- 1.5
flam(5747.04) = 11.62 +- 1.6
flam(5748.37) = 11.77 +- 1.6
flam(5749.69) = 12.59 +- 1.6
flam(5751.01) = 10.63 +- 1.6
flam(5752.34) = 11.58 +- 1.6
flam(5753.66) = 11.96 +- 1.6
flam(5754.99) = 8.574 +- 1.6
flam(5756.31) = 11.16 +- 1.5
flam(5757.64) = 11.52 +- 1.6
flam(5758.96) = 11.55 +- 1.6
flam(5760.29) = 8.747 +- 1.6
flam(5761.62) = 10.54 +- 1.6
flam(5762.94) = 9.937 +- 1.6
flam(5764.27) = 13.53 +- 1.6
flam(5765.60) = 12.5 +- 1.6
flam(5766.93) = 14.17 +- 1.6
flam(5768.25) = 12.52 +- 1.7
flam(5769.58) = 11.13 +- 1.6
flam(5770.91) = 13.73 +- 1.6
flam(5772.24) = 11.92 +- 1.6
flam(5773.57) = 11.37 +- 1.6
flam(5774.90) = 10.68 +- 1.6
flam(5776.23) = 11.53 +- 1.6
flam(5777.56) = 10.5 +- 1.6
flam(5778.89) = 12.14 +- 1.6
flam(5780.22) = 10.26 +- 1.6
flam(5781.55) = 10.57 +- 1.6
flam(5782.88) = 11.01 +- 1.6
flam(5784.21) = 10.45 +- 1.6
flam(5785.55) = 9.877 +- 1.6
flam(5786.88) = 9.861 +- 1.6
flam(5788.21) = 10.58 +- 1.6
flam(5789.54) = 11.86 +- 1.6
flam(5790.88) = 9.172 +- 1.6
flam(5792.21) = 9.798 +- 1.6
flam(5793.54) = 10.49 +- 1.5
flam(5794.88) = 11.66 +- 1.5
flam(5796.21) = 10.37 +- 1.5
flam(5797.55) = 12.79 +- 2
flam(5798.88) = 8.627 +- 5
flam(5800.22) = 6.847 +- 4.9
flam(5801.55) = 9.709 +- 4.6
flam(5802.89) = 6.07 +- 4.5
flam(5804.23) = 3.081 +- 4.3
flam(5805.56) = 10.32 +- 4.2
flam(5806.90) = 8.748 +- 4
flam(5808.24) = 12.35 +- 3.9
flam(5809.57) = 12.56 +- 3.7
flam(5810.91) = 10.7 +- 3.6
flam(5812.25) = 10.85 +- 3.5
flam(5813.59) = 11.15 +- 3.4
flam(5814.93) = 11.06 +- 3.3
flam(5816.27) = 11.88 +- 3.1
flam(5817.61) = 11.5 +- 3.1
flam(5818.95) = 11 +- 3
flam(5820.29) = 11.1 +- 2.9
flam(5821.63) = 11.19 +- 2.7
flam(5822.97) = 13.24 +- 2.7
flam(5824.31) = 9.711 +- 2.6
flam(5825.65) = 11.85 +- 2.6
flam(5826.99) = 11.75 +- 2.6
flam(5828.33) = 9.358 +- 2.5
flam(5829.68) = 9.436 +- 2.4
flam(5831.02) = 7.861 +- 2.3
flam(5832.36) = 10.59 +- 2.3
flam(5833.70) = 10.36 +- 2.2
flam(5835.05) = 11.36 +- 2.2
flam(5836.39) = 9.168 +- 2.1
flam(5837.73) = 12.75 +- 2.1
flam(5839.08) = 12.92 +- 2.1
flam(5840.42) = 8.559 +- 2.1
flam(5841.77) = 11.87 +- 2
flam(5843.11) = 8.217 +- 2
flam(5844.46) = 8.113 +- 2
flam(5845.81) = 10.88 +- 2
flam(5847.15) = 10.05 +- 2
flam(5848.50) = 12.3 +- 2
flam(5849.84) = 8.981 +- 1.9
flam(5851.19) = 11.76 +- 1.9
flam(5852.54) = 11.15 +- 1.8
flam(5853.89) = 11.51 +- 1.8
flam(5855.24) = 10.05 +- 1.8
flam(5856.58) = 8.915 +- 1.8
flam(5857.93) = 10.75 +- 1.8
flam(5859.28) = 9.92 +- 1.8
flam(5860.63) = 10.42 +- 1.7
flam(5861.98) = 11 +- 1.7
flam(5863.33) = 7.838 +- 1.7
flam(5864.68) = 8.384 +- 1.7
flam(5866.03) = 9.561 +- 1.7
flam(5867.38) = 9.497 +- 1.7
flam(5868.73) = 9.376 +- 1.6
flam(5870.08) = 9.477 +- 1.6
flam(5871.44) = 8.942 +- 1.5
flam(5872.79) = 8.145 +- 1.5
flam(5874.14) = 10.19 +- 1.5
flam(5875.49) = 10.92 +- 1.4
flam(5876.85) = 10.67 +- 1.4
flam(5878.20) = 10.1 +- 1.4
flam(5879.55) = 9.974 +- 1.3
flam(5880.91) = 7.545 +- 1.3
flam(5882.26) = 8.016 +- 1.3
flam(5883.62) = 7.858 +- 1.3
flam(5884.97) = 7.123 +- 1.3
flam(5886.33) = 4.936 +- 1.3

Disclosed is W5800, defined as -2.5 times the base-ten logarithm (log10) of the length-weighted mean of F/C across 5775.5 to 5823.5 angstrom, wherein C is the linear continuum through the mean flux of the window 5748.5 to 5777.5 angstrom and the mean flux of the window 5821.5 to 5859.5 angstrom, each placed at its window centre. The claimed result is 0.06 mag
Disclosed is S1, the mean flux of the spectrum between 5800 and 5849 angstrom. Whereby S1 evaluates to 10.3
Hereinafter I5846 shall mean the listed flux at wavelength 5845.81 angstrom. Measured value 10.88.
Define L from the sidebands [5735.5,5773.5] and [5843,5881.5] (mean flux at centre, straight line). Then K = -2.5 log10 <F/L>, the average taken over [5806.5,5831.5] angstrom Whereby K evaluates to -0.06 mag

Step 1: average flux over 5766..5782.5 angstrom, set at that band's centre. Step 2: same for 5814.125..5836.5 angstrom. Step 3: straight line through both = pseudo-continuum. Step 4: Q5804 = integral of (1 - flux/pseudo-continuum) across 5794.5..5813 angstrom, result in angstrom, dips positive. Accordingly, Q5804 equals 2.60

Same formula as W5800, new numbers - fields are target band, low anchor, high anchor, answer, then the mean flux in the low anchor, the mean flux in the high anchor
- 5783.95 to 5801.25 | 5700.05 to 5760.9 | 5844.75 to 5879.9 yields 0.016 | 10.6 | 10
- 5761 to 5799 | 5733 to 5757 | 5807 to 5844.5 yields -0.034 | 10.9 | 10.8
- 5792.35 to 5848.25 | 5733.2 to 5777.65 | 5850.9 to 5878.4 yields 0.014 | 11.2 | 9.9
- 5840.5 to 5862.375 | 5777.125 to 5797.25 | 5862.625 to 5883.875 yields -0.084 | 10.6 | 9.18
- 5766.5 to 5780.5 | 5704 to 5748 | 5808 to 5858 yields -0.114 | 10.6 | 10.7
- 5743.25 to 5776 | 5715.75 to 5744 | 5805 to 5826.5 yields -0.048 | 10.8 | 11.2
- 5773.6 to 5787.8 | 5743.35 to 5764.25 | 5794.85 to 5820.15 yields -0.021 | 11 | 10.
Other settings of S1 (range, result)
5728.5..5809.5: 10.7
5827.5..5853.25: 10.3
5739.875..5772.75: 11.2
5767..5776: 12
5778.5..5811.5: 9.98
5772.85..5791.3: 10.7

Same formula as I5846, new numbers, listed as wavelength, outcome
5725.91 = 10.78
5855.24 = 10.05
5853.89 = 11.51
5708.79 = 10.75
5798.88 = 8.627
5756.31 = 11.16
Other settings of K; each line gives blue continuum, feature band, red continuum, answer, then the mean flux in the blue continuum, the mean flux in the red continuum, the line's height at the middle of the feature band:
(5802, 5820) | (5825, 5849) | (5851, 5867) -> -0.034 mag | 10.1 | 10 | 10.1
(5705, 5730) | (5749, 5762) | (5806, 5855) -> -0.036 mag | 10.4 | 10.8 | 10.5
